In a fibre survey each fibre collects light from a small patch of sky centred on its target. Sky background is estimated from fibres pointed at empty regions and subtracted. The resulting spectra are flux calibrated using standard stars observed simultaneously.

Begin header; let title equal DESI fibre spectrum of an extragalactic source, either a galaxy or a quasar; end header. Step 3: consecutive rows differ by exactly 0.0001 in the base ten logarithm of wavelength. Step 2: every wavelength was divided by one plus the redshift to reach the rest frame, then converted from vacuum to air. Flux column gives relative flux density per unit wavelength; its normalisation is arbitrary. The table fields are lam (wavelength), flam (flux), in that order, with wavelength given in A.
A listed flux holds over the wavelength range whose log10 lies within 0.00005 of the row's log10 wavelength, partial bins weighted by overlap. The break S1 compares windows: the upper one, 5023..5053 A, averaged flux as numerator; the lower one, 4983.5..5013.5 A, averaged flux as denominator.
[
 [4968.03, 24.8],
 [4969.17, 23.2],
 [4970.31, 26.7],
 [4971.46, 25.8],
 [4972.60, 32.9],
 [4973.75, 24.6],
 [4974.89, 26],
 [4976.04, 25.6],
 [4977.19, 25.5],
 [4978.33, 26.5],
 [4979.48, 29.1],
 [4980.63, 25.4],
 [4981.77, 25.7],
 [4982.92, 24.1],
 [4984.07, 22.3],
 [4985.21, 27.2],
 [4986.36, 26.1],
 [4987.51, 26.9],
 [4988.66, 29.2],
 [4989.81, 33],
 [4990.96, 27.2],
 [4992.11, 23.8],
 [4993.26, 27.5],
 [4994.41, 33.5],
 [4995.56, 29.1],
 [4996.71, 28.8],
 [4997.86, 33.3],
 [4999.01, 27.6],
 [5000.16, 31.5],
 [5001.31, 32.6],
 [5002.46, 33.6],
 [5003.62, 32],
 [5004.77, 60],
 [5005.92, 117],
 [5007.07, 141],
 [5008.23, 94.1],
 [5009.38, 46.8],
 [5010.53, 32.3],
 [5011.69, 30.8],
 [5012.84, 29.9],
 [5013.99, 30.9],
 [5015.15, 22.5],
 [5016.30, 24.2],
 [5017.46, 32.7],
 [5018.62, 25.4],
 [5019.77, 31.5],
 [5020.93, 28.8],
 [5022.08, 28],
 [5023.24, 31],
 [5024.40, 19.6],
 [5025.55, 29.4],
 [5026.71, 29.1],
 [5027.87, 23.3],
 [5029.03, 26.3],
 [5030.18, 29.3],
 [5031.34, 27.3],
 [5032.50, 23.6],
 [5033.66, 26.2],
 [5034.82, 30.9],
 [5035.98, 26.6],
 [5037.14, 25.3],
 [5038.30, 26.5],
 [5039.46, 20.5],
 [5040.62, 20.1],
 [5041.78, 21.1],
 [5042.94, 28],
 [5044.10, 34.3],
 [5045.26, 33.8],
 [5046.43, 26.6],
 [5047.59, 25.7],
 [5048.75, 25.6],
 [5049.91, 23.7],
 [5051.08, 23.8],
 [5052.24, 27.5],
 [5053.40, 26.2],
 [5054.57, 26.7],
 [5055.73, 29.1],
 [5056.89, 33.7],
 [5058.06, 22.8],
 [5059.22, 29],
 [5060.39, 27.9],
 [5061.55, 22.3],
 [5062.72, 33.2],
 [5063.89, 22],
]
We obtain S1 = 0.6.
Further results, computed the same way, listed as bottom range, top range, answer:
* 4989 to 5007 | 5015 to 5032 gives 0.67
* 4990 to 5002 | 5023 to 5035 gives 0.90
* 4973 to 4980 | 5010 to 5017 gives 1.08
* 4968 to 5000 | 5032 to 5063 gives 0.98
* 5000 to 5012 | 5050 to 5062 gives 0.44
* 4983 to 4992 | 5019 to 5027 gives 1.04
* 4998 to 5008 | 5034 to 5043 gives 0.42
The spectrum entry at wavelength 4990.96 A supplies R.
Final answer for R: 27.2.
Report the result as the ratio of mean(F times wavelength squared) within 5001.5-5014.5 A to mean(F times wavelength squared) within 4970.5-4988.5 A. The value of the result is 2.24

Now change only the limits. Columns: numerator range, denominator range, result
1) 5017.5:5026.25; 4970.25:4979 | 1.07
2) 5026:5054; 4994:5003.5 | 0.86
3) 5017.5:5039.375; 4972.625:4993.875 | 1.04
